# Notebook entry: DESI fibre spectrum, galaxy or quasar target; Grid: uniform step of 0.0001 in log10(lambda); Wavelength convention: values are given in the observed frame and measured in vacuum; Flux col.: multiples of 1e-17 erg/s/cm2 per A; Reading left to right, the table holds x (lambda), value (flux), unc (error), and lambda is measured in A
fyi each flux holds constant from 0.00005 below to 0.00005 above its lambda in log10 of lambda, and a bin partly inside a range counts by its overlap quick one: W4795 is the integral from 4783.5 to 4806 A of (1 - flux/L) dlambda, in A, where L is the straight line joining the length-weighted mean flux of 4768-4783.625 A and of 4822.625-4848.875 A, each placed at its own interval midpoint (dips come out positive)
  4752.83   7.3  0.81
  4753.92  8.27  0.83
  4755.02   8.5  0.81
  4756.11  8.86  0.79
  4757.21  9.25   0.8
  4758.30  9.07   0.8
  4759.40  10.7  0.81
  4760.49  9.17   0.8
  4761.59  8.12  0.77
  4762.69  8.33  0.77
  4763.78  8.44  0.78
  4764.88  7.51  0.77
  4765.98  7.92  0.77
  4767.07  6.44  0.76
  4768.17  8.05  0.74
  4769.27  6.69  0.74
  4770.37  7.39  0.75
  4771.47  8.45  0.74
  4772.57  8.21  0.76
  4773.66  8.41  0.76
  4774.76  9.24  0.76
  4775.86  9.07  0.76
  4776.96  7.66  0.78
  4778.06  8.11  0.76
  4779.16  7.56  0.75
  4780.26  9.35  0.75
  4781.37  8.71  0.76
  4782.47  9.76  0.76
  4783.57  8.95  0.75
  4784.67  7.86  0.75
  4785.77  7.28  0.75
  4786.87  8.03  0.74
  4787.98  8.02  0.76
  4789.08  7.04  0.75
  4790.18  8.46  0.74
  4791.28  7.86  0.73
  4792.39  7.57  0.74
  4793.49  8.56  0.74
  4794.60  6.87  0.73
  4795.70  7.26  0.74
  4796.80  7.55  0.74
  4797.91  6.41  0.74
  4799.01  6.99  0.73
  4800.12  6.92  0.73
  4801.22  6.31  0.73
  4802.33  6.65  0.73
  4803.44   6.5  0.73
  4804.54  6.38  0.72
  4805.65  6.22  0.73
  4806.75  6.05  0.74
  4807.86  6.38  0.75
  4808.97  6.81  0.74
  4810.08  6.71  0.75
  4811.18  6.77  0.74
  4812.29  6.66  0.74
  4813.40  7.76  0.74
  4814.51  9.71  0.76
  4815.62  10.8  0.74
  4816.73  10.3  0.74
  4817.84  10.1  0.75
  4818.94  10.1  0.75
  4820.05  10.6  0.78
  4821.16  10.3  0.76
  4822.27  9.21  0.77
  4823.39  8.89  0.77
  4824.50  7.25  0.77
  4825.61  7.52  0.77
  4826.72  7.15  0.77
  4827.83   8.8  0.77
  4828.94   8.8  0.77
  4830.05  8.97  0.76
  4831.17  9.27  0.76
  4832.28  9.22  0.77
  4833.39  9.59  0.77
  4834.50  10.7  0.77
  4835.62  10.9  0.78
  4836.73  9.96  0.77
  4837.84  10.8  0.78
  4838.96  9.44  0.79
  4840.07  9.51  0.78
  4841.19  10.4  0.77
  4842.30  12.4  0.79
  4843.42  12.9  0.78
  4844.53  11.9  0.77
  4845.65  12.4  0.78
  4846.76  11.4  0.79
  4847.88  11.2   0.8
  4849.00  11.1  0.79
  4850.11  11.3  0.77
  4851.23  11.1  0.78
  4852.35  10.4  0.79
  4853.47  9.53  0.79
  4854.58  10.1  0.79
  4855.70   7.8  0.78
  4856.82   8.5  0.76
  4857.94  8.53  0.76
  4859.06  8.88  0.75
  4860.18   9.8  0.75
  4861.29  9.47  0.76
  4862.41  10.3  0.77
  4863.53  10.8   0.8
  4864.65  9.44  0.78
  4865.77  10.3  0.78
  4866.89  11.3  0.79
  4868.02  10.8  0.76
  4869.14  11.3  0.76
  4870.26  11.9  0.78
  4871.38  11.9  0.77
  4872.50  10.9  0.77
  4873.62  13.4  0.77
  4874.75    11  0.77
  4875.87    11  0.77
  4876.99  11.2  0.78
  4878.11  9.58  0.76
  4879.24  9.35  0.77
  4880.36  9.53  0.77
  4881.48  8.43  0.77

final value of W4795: 4.0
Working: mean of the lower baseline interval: 8.36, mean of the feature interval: 7.29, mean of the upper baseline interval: 9.98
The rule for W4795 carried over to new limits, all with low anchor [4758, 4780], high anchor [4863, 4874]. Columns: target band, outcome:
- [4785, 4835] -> 7.58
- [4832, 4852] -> -1.01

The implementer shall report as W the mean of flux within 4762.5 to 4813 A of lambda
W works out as 7.57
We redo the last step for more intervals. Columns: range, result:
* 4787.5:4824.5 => 7.83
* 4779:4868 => 8.96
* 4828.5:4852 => 10.6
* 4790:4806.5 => 7.05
